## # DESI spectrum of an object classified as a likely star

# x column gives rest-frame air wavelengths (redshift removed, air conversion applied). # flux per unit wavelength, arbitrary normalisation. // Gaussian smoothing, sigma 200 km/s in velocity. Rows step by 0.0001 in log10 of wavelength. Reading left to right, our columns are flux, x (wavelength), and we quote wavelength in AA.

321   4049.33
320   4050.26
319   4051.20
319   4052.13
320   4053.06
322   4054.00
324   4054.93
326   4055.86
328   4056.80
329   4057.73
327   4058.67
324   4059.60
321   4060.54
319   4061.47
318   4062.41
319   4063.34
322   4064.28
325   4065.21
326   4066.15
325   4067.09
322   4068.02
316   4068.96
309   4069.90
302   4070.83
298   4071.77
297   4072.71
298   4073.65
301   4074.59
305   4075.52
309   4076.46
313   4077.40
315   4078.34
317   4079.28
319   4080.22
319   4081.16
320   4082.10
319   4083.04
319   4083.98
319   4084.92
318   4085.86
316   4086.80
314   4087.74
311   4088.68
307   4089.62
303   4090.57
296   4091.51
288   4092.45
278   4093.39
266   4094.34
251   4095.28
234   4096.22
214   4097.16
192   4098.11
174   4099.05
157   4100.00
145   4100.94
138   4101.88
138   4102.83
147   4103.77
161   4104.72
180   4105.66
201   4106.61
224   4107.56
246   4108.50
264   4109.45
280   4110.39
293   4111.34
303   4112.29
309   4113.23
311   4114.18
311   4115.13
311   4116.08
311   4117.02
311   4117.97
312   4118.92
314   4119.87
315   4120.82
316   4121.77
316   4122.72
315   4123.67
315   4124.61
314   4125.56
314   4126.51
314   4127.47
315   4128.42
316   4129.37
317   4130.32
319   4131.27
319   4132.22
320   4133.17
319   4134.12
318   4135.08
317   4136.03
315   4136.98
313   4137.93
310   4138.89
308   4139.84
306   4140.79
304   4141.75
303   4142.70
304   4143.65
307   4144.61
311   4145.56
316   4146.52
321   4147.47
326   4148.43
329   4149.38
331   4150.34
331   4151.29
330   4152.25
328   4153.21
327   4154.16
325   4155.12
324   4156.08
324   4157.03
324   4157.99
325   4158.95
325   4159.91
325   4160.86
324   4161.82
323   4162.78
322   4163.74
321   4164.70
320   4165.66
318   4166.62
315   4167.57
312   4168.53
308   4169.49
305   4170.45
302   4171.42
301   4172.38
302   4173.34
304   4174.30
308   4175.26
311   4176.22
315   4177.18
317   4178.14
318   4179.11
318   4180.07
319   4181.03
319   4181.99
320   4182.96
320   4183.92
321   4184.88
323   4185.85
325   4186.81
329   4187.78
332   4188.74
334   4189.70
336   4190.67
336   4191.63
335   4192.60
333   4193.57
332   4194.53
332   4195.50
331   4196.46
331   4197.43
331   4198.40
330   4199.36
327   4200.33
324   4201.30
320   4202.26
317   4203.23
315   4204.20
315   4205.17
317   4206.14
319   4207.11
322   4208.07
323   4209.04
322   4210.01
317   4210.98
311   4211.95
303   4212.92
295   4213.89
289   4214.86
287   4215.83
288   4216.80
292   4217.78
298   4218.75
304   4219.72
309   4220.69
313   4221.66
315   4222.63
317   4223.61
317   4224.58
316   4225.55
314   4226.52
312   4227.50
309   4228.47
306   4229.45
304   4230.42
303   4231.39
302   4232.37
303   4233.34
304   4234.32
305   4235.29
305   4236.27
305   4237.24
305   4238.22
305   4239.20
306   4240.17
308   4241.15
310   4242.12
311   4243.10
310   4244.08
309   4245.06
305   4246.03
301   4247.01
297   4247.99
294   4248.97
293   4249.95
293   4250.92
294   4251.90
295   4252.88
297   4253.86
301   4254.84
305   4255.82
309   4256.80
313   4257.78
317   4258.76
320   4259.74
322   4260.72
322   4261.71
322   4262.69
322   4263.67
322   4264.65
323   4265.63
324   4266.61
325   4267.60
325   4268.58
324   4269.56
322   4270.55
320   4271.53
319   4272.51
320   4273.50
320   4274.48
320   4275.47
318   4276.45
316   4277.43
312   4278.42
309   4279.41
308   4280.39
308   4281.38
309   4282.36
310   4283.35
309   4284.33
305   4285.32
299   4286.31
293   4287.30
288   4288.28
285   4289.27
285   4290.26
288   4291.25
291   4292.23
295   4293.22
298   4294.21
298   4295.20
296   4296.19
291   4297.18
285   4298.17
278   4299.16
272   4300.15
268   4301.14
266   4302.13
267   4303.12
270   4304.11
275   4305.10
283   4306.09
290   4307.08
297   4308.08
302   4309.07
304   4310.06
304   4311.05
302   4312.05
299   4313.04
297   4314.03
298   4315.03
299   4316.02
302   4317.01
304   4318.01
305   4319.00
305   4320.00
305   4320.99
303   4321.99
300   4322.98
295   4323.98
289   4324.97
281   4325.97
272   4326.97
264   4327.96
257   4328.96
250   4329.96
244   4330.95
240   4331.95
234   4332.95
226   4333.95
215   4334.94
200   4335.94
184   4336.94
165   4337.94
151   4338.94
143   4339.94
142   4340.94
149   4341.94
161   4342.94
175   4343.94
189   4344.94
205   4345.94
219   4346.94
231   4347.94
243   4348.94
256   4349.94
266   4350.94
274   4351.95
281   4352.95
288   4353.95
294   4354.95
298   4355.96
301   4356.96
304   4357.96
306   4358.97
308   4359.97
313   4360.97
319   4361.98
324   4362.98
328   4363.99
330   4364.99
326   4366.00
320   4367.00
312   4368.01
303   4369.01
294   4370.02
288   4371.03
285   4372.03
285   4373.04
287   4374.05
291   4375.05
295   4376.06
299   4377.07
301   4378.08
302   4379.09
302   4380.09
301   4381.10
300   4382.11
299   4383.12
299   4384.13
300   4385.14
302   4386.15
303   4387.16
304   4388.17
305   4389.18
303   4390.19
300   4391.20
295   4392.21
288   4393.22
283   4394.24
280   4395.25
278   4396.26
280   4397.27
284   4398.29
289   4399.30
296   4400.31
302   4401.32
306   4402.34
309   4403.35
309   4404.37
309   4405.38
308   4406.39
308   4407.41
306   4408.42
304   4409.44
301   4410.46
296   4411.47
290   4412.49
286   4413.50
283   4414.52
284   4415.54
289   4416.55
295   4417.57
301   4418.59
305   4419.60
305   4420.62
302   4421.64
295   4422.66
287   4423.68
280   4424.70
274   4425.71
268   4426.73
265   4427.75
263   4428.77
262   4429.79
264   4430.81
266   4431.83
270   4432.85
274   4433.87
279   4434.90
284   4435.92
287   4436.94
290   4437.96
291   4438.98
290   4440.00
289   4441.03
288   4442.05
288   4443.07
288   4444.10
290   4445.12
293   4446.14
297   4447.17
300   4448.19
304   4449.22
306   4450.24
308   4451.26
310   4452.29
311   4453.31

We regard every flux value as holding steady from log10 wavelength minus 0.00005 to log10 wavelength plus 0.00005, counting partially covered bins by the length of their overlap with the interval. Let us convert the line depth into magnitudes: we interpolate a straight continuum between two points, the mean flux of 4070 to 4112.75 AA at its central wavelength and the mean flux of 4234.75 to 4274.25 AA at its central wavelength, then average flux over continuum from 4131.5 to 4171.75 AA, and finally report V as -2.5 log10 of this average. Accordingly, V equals -0.13 mag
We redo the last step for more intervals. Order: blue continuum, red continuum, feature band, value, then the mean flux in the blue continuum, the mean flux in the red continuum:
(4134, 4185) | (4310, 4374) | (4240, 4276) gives -0.08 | 317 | 266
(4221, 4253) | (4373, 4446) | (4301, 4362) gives 0.15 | 306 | 291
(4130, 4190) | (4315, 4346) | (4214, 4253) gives -0.07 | 318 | 239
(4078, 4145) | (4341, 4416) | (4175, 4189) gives -0.13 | 283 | 286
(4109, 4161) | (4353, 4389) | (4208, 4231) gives 0.01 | 315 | 303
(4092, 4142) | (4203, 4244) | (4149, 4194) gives -0.11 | 274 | 308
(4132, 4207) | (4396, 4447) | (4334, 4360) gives 0.29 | 320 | 289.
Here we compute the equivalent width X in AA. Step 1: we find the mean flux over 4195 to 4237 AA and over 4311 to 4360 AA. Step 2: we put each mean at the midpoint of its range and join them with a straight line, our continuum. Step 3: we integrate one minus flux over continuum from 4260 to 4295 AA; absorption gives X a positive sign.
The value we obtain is -3.58 AA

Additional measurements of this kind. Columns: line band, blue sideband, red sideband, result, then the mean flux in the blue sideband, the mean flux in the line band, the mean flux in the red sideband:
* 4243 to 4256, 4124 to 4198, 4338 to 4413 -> 0.2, 319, 300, 281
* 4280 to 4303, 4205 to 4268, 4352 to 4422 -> 1.0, 308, 292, 299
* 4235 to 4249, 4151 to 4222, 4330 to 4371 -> -0.5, 318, 305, 252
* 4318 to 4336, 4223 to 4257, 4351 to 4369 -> 2.2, 305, 269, 306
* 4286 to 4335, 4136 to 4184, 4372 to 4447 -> 2.9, 317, 284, 291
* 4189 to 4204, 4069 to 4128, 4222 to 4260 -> -1.6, 278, 330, 306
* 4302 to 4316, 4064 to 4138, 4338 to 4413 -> -0.4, 287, 291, 281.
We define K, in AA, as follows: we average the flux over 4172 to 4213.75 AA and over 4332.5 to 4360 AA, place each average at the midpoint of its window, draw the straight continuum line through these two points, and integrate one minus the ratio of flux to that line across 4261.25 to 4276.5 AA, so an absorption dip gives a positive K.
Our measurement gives -2.61 AA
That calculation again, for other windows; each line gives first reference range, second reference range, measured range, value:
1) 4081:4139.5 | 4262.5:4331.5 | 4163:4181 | -1.7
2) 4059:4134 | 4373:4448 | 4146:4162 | -2.1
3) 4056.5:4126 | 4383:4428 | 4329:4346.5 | 5.9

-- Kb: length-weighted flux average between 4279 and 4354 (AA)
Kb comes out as 266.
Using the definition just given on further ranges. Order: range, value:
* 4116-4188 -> 317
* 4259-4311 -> 303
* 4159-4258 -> 313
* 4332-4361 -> 231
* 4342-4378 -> 279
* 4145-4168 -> 324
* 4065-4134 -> 284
